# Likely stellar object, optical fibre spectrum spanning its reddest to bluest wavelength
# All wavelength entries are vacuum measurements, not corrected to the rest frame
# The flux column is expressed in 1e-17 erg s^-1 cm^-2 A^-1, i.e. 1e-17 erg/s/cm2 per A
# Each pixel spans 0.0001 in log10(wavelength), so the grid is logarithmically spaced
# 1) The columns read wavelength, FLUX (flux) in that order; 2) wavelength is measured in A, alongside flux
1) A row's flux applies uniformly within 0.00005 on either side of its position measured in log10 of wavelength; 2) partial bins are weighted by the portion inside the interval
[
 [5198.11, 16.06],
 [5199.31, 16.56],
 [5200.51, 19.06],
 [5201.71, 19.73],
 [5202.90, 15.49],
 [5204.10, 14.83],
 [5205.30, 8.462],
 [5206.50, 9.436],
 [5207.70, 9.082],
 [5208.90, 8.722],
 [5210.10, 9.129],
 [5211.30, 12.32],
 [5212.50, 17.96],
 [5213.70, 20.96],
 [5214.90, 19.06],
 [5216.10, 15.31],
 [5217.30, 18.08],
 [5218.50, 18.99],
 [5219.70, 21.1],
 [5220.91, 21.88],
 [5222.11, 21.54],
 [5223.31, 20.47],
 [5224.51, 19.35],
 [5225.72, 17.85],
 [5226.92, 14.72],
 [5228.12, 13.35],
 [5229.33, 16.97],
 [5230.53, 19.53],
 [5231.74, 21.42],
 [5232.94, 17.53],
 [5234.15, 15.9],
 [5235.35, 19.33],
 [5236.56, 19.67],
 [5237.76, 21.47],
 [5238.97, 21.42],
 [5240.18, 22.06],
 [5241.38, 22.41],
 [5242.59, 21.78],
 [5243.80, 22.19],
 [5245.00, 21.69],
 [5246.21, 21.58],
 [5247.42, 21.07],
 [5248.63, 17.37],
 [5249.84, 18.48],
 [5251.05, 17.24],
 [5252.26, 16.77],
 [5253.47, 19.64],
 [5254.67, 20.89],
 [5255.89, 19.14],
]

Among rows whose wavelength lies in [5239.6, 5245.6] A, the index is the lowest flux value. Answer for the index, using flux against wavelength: 21.69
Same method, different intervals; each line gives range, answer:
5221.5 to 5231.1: 13.35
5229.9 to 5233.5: 17.53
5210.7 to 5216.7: 12.32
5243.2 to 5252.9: 16.77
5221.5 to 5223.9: 20.47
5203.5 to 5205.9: 8.462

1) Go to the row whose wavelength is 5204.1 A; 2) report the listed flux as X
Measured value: 14.83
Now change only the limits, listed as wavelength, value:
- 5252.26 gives 16.77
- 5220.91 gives 21.88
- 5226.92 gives 14.72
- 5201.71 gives 19.73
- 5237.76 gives 21.47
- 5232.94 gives 17.53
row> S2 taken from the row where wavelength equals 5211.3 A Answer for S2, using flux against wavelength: 12.32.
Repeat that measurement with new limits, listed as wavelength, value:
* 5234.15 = 15.9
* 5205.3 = 8.462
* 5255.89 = 19.14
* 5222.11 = 21.54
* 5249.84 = 18.48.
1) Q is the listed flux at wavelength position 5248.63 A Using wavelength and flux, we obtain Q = 17.37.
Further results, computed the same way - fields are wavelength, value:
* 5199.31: 16.56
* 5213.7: 20.96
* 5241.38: 22.41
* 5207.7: 9.082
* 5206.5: 9.436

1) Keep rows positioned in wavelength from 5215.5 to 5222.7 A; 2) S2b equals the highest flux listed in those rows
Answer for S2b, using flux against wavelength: 21.88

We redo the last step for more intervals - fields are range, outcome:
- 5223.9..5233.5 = 21.42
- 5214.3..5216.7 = 19.06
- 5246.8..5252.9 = 21.07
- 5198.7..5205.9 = 19.73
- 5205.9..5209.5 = 9.436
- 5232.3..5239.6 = 21.47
